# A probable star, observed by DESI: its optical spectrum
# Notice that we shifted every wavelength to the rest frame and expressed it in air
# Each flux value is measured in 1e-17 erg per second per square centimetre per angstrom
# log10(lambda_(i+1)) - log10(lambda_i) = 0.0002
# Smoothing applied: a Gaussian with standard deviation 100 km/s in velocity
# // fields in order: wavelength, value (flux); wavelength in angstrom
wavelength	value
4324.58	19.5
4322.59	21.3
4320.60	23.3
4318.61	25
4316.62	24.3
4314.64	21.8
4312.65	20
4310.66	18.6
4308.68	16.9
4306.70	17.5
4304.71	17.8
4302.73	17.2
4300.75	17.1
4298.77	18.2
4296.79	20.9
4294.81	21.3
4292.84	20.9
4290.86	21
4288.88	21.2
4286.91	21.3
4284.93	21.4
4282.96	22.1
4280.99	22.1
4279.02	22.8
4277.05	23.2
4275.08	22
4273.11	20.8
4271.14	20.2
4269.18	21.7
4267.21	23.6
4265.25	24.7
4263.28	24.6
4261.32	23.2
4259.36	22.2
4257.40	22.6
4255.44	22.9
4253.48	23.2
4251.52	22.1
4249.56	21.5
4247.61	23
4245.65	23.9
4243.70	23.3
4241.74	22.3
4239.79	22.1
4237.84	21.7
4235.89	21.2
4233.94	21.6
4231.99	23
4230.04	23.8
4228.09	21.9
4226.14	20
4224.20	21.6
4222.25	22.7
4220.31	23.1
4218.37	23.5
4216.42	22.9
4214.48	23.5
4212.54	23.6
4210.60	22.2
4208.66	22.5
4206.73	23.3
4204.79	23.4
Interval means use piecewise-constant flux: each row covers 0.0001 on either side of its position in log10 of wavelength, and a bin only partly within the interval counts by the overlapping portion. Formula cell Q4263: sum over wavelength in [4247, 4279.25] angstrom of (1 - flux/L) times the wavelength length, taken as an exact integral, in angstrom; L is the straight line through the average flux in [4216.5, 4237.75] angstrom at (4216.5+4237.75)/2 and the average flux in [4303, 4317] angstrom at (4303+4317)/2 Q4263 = -2.6 angstrom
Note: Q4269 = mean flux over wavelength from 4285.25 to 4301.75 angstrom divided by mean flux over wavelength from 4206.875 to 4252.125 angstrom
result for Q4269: 0.9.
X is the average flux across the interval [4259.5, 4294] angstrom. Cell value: 22.2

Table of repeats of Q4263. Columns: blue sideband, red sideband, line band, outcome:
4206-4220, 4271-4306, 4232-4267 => -1.4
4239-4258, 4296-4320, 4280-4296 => -0.6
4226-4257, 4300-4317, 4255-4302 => -2.8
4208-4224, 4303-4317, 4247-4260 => -0.6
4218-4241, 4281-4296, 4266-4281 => -0.4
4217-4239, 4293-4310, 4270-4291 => -2.3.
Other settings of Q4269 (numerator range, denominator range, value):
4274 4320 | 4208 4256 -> 0.92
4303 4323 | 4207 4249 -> 0.91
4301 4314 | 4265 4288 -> 0.82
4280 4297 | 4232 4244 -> 0.97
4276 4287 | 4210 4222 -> 0.96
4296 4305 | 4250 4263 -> 0.80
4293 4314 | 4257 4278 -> 0.83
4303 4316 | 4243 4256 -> 0.83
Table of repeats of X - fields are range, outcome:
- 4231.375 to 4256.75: 22.4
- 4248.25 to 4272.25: 22.7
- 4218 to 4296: 22.3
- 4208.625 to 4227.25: 22.6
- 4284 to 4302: 20.3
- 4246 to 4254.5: 22.6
